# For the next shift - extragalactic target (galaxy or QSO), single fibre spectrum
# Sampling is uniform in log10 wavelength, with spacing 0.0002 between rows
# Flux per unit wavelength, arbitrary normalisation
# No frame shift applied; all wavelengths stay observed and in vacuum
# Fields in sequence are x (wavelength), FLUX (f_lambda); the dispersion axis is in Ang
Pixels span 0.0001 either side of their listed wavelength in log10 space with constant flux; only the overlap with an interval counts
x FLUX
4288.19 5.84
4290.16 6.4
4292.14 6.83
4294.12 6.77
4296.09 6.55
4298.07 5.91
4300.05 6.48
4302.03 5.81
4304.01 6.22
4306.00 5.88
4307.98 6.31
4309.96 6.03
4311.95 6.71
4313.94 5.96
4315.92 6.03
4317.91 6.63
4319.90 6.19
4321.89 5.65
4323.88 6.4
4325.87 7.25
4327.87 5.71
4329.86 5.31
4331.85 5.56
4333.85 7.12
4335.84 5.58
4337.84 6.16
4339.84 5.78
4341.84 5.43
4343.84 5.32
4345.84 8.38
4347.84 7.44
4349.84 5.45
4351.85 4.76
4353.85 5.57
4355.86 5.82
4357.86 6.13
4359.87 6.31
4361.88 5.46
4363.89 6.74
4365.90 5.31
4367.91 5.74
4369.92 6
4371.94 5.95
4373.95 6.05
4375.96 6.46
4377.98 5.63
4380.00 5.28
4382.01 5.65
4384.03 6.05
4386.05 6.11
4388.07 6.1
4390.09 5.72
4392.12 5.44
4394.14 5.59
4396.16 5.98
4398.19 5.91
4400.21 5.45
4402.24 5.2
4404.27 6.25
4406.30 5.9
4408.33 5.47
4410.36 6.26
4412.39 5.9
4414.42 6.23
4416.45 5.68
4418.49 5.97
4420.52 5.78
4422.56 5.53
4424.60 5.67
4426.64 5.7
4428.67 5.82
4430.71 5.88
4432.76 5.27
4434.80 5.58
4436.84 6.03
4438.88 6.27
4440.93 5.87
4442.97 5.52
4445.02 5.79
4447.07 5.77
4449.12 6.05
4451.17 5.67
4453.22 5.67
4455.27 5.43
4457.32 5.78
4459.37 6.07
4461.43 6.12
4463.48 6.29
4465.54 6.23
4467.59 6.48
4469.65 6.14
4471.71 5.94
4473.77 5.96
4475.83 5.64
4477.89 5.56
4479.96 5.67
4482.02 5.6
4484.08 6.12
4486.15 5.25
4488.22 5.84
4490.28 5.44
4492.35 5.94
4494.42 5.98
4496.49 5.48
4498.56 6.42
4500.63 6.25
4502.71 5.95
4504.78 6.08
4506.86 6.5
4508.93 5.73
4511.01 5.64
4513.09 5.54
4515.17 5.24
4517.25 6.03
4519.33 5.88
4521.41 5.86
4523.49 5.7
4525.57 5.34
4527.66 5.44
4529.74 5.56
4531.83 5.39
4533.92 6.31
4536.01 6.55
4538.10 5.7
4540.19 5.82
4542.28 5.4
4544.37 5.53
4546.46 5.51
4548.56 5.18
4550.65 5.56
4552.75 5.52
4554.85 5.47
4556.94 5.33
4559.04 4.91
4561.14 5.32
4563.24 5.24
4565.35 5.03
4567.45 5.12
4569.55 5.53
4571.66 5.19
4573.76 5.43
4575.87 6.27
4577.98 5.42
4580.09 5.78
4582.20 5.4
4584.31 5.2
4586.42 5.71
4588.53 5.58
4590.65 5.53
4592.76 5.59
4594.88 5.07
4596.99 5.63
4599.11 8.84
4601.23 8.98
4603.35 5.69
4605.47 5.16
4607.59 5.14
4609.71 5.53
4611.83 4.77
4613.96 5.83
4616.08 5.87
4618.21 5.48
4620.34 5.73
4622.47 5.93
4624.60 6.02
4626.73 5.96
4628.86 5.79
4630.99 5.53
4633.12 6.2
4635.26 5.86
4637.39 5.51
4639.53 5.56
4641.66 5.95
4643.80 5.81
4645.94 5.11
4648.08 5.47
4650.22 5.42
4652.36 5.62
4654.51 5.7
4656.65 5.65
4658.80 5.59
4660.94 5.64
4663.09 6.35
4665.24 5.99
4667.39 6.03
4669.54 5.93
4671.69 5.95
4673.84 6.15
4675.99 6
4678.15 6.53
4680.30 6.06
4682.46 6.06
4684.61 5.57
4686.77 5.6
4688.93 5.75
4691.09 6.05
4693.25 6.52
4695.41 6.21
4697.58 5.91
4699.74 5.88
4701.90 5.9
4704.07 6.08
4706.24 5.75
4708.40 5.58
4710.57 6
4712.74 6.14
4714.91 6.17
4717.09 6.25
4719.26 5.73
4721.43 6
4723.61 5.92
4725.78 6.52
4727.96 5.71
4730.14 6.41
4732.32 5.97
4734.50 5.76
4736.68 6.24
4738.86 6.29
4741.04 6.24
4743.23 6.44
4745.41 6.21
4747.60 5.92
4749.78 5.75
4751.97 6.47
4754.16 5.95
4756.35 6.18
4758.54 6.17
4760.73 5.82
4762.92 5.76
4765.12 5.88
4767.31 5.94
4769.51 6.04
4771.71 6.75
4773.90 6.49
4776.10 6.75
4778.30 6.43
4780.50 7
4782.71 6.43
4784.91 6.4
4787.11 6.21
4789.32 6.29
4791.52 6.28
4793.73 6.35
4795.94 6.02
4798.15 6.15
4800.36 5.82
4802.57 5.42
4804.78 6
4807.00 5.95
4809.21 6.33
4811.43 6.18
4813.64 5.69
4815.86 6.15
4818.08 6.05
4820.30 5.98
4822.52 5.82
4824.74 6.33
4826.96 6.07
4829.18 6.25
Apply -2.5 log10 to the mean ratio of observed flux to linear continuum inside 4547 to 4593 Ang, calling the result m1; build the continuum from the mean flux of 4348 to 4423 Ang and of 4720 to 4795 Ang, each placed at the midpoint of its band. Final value 0.11 mag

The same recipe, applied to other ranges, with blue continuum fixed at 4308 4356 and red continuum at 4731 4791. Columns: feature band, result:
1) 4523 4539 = 0.07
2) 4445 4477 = 0.03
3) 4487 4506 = 0.04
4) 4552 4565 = 0.17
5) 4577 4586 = 0.13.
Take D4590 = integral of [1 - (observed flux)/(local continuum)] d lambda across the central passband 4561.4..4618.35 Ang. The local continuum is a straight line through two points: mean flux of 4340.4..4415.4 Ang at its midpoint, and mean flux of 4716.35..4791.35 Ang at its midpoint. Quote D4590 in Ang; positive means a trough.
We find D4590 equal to 3.4 Ang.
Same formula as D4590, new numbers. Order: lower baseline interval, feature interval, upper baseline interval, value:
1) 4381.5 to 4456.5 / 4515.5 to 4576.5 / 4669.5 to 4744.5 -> 3.64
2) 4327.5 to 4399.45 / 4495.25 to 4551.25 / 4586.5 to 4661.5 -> 0.73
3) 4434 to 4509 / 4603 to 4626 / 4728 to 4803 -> 1.81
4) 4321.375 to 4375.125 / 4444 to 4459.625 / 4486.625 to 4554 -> 0.25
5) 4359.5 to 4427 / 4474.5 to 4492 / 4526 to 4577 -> -0.02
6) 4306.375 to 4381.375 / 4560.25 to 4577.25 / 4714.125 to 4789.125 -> 2.02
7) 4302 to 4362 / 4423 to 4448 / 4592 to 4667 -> 1.00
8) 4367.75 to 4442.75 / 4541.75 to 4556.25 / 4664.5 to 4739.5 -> 1.13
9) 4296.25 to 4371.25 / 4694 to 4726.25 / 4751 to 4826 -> 0.77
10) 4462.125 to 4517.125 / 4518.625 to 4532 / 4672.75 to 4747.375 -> 0.70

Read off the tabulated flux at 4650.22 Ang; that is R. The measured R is 5.42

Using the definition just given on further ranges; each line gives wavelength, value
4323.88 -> 6.4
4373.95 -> 6.05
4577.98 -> 5.42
